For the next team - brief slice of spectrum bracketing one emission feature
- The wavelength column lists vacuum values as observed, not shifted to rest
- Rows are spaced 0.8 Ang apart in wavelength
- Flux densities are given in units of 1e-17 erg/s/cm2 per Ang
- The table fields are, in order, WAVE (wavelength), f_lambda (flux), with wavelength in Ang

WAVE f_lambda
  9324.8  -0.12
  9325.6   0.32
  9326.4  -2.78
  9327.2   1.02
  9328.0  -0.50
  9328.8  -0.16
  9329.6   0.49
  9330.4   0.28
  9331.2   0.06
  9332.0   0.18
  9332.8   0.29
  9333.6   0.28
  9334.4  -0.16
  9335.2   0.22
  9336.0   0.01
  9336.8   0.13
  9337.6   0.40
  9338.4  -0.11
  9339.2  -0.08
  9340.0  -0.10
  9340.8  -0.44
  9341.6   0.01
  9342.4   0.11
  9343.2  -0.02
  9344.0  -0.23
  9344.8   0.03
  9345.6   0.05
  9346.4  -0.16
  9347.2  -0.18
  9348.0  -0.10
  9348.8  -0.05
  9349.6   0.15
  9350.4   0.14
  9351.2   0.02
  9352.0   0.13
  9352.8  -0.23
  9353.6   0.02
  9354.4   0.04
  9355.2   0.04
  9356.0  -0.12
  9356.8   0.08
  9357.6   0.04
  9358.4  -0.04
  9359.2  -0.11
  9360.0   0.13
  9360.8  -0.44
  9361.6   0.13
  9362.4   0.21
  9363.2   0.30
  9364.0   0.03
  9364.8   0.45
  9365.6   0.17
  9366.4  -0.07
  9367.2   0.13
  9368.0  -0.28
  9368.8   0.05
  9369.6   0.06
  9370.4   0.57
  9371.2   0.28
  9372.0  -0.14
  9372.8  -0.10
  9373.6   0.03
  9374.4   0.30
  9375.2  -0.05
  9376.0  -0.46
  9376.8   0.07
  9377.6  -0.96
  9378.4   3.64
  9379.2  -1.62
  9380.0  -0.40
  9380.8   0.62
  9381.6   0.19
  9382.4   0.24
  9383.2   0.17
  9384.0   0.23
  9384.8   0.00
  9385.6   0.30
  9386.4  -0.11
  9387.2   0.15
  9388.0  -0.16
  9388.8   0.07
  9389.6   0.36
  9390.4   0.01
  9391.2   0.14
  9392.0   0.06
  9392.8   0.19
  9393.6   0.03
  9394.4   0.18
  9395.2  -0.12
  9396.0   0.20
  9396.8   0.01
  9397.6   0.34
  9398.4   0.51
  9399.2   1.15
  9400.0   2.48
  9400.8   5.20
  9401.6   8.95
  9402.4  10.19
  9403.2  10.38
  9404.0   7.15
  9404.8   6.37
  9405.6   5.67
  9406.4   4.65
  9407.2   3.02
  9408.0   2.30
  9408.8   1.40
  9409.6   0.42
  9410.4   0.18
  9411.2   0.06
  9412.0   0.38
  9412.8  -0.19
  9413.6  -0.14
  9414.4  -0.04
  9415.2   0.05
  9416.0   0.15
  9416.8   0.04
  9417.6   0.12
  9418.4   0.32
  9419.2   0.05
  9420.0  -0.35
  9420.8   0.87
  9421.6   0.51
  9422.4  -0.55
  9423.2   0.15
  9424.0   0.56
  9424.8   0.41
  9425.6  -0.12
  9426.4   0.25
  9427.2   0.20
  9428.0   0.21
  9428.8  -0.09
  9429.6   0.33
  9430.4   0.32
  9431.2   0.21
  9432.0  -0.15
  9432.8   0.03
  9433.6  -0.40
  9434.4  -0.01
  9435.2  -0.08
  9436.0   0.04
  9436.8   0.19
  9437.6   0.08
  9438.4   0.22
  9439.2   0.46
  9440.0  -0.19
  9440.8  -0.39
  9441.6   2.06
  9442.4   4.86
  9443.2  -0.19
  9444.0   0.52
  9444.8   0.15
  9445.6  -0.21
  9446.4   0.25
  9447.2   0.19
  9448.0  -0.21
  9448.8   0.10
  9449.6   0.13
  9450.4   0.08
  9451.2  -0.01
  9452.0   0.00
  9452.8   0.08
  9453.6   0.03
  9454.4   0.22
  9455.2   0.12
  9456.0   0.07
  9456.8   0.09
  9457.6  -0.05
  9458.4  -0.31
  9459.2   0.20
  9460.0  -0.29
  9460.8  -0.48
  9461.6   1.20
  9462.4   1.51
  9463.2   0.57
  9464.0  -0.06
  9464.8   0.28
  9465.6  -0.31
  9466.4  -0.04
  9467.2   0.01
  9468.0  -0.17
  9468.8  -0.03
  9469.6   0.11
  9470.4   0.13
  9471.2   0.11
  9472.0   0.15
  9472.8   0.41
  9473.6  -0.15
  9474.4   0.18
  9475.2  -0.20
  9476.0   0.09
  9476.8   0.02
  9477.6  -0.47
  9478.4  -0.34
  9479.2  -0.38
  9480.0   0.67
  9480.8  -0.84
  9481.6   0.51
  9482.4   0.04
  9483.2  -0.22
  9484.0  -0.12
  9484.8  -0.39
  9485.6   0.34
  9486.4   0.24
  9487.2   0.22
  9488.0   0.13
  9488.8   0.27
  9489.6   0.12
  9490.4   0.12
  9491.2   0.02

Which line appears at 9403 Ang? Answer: [O III]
